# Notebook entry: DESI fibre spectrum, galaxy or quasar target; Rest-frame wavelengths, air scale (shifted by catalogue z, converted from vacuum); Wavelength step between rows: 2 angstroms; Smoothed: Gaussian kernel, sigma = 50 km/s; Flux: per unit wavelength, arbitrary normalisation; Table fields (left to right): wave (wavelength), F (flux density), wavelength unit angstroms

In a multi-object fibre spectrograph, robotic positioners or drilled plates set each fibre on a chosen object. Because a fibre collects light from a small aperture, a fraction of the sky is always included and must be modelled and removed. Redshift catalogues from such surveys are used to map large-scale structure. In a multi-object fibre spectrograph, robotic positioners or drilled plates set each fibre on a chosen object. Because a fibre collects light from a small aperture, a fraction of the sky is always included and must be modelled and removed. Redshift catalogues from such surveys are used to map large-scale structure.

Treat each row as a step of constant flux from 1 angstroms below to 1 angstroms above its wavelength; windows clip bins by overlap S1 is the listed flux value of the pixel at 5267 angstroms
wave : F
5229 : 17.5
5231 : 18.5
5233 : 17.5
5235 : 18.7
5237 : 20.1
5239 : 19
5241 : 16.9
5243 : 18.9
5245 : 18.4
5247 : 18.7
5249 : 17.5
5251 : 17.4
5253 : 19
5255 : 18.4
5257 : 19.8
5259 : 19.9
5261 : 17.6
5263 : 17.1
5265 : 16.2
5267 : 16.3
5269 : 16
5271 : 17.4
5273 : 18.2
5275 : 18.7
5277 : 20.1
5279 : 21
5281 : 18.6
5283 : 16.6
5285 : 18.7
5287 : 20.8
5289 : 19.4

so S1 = 16.3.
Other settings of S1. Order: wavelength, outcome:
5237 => 20.1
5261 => 17.6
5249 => 17.5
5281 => 18.6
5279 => 21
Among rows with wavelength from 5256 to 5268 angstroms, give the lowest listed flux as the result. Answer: 16.2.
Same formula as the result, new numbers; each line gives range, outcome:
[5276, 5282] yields 18.6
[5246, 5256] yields 17.4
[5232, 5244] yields 16.9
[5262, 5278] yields 16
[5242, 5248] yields 18.4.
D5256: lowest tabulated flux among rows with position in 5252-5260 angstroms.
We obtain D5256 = 18.4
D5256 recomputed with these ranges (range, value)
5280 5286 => 16.6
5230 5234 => 17.5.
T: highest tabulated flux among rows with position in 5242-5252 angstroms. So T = 18.9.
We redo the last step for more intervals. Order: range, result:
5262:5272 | 17.4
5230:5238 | 20.1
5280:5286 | 18.7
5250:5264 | 19.9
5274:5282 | 21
